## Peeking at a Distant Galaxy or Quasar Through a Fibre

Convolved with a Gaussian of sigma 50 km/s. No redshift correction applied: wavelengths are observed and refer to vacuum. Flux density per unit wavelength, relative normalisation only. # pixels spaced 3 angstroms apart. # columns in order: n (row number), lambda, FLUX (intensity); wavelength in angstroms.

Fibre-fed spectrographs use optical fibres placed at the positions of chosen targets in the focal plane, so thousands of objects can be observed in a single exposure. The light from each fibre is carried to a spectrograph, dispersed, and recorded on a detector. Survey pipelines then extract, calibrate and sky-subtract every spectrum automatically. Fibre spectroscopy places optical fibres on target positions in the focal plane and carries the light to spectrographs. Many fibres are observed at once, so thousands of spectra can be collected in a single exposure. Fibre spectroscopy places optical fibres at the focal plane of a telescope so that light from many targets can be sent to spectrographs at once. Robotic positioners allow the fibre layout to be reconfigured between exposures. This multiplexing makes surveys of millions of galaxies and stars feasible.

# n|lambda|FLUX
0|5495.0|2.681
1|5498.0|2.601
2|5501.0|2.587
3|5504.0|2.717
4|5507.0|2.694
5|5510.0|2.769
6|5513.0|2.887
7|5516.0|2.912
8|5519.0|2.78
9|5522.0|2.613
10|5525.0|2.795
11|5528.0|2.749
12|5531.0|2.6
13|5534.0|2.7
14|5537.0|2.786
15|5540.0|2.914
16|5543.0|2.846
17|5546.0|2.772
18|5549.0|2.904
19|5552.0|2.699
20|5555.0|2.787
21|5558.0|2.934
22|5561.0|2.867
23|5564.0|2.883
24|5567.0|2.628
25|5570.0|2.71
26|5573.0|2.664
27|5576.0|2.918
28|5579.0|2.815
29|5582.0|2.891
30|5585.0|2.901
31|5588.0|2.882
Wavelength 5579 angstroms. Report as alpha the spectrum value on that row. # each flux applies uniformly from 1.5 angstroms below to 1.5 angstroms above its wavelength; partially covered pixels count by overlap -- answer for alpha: 2.815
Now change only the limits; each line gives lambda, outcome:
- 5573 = 2.664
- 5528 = 2.749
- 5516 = 2.912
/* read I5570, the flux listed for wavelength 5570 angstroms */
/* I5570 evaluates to 2.71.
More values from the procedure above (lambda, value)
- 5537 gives 2.786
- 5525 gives 2.795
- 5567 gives 2.628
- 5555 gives 2.787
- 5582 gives 2.891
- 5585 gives 2.901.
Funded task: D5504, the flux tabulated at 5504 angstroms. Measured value 2.717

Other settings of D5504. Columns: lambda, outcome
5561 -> 2.867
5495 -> 2.681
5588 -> 2.882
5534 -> 2.7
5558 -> 2.934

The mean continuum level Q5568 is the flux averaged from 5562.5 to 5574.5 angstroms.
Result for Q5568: 2.72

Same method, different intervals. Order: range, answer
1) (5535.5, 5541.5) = 2.85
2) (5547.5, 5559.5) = 2.83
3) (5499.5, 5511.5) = 2.69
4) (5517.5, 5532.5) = 2.71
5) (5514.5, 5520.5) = 2.85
